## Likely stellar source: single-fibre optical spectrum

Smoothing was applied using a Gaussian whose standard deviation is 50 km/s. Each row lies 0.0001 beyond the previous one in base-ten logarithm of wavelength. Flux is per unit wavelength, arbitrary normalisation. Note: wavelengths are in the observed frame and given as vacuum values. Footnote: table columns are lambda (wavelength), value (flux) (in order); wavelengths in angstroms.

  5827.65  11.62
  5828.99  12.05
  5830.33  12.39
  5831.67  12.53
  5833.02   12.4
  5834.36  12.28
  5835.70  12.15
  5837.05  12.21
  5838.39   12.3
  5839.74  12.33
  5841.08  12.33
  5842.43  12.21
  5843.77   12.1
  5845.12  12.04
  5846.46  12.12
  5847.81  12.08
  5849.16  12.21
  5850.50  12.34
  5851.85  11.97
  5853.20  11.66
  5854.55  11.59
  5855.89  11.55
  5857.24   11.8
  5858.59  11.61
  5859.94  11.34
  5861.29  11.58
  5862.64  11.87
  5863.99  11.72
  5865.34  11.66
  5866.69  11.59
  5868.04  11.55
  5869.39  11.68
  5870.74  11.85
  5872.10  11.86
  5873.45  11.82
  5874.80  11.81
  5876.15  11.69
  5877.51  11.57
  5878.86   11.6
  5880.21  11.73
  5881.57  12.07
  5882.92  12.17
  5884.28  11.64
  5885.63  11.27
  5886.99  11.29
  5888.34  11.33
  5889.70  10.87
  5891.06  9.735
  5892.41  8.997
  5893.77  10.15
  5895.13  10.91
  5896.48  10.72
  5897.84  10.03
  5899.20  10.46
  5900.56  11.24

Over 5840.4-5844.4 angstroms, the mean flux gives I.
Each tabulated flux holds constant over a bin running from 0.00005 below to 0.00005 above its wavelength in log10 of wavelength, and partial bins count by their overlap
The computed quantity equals 12.2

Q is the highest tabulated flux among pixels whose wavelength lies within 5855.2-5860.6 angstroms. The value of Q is 11.8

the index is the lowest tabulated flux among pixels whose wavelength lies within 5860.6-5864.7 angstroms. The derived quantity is 11.58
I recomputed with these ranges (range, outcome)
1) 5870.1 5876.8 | 11.8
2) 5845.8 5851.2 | 12.2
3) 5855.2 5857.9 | 11.7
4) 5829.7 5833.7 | 12.4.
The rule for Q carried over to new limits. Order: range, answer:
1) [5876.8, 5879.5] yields 11.6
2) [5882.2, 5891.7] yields 12.17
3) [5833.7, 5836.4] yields 12.28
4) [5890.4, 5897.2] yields 10.91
